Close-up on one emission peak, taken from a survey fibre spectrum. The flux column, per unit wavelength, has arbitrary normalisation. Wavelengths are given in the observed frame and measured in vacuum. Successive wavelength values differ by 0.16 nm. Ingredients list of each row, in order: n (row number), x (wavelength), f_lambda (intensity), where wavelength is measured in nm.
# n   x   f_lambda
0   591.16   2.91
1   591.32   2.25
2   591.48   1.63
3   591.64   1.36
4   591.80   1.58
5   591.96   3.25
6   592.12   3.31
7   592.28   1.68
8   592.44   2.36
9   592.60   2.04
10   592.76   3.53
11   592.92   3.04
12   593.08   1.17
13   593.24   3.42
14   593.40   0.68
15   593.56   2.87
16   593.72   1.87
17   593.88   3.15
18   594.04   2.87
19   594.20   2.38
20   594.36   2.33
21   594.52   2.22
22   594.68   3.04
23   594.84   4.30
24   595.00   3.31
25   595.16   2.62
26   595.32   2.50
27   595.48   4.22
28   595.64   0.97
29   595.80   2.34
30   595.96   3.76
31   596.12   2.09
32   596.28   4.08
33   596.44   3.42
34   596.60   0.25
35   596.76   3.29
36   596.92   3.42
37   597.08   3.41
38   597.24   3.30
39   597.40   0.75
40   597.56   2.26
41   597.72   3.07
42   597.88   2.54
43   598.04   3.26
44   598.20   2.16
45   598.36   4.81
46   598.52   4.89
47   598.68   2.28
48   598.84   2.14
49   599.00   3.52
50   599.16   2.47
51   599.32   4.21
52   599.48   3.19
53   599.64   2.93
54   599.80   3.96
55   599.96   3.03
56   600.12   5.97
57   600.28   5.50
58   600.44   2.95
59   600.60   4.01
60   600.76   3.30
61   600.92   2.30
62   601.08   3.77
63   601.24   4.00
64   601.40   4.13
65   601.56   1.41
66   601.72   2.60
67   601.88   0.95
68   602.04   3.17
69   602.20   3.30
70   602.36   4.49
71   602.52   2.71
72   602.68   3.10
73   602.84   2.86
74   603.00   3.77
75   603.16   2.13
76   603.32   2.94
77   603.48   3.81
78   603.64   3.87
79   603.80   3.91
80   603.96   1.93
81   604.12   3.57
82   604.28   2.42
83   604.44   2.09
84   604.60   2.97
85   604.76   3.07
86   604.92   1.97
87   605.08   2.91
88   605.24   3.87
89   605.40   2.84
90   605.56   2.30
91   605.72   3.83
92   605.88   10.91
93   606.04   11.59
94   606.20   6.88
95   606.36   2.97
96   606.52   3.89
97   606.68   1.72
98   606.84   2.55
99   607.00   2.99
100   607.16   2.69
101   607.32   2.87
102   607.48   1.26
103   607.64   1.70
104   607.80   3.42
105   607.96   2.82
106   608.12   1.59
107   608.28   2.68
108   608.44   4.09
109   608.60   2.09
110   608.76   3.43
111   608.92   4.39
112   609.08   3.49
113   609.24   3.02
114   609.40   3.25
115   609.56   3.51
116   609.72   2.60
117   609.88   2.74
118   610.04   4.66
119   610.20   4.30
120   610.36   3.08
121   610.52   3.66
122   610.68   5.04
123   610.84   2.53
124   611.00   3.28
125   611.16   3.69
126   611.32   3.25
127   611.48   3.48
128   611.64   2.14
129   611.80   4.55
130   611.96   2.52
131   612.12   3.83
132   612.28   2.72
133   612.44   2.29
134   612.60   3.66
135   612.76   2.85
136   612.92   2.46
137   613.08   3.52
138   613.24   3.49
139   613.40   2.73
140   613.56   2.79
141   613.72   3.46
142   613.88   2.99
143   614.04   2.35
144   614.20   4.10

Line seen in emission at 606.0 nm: [O III] 5007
